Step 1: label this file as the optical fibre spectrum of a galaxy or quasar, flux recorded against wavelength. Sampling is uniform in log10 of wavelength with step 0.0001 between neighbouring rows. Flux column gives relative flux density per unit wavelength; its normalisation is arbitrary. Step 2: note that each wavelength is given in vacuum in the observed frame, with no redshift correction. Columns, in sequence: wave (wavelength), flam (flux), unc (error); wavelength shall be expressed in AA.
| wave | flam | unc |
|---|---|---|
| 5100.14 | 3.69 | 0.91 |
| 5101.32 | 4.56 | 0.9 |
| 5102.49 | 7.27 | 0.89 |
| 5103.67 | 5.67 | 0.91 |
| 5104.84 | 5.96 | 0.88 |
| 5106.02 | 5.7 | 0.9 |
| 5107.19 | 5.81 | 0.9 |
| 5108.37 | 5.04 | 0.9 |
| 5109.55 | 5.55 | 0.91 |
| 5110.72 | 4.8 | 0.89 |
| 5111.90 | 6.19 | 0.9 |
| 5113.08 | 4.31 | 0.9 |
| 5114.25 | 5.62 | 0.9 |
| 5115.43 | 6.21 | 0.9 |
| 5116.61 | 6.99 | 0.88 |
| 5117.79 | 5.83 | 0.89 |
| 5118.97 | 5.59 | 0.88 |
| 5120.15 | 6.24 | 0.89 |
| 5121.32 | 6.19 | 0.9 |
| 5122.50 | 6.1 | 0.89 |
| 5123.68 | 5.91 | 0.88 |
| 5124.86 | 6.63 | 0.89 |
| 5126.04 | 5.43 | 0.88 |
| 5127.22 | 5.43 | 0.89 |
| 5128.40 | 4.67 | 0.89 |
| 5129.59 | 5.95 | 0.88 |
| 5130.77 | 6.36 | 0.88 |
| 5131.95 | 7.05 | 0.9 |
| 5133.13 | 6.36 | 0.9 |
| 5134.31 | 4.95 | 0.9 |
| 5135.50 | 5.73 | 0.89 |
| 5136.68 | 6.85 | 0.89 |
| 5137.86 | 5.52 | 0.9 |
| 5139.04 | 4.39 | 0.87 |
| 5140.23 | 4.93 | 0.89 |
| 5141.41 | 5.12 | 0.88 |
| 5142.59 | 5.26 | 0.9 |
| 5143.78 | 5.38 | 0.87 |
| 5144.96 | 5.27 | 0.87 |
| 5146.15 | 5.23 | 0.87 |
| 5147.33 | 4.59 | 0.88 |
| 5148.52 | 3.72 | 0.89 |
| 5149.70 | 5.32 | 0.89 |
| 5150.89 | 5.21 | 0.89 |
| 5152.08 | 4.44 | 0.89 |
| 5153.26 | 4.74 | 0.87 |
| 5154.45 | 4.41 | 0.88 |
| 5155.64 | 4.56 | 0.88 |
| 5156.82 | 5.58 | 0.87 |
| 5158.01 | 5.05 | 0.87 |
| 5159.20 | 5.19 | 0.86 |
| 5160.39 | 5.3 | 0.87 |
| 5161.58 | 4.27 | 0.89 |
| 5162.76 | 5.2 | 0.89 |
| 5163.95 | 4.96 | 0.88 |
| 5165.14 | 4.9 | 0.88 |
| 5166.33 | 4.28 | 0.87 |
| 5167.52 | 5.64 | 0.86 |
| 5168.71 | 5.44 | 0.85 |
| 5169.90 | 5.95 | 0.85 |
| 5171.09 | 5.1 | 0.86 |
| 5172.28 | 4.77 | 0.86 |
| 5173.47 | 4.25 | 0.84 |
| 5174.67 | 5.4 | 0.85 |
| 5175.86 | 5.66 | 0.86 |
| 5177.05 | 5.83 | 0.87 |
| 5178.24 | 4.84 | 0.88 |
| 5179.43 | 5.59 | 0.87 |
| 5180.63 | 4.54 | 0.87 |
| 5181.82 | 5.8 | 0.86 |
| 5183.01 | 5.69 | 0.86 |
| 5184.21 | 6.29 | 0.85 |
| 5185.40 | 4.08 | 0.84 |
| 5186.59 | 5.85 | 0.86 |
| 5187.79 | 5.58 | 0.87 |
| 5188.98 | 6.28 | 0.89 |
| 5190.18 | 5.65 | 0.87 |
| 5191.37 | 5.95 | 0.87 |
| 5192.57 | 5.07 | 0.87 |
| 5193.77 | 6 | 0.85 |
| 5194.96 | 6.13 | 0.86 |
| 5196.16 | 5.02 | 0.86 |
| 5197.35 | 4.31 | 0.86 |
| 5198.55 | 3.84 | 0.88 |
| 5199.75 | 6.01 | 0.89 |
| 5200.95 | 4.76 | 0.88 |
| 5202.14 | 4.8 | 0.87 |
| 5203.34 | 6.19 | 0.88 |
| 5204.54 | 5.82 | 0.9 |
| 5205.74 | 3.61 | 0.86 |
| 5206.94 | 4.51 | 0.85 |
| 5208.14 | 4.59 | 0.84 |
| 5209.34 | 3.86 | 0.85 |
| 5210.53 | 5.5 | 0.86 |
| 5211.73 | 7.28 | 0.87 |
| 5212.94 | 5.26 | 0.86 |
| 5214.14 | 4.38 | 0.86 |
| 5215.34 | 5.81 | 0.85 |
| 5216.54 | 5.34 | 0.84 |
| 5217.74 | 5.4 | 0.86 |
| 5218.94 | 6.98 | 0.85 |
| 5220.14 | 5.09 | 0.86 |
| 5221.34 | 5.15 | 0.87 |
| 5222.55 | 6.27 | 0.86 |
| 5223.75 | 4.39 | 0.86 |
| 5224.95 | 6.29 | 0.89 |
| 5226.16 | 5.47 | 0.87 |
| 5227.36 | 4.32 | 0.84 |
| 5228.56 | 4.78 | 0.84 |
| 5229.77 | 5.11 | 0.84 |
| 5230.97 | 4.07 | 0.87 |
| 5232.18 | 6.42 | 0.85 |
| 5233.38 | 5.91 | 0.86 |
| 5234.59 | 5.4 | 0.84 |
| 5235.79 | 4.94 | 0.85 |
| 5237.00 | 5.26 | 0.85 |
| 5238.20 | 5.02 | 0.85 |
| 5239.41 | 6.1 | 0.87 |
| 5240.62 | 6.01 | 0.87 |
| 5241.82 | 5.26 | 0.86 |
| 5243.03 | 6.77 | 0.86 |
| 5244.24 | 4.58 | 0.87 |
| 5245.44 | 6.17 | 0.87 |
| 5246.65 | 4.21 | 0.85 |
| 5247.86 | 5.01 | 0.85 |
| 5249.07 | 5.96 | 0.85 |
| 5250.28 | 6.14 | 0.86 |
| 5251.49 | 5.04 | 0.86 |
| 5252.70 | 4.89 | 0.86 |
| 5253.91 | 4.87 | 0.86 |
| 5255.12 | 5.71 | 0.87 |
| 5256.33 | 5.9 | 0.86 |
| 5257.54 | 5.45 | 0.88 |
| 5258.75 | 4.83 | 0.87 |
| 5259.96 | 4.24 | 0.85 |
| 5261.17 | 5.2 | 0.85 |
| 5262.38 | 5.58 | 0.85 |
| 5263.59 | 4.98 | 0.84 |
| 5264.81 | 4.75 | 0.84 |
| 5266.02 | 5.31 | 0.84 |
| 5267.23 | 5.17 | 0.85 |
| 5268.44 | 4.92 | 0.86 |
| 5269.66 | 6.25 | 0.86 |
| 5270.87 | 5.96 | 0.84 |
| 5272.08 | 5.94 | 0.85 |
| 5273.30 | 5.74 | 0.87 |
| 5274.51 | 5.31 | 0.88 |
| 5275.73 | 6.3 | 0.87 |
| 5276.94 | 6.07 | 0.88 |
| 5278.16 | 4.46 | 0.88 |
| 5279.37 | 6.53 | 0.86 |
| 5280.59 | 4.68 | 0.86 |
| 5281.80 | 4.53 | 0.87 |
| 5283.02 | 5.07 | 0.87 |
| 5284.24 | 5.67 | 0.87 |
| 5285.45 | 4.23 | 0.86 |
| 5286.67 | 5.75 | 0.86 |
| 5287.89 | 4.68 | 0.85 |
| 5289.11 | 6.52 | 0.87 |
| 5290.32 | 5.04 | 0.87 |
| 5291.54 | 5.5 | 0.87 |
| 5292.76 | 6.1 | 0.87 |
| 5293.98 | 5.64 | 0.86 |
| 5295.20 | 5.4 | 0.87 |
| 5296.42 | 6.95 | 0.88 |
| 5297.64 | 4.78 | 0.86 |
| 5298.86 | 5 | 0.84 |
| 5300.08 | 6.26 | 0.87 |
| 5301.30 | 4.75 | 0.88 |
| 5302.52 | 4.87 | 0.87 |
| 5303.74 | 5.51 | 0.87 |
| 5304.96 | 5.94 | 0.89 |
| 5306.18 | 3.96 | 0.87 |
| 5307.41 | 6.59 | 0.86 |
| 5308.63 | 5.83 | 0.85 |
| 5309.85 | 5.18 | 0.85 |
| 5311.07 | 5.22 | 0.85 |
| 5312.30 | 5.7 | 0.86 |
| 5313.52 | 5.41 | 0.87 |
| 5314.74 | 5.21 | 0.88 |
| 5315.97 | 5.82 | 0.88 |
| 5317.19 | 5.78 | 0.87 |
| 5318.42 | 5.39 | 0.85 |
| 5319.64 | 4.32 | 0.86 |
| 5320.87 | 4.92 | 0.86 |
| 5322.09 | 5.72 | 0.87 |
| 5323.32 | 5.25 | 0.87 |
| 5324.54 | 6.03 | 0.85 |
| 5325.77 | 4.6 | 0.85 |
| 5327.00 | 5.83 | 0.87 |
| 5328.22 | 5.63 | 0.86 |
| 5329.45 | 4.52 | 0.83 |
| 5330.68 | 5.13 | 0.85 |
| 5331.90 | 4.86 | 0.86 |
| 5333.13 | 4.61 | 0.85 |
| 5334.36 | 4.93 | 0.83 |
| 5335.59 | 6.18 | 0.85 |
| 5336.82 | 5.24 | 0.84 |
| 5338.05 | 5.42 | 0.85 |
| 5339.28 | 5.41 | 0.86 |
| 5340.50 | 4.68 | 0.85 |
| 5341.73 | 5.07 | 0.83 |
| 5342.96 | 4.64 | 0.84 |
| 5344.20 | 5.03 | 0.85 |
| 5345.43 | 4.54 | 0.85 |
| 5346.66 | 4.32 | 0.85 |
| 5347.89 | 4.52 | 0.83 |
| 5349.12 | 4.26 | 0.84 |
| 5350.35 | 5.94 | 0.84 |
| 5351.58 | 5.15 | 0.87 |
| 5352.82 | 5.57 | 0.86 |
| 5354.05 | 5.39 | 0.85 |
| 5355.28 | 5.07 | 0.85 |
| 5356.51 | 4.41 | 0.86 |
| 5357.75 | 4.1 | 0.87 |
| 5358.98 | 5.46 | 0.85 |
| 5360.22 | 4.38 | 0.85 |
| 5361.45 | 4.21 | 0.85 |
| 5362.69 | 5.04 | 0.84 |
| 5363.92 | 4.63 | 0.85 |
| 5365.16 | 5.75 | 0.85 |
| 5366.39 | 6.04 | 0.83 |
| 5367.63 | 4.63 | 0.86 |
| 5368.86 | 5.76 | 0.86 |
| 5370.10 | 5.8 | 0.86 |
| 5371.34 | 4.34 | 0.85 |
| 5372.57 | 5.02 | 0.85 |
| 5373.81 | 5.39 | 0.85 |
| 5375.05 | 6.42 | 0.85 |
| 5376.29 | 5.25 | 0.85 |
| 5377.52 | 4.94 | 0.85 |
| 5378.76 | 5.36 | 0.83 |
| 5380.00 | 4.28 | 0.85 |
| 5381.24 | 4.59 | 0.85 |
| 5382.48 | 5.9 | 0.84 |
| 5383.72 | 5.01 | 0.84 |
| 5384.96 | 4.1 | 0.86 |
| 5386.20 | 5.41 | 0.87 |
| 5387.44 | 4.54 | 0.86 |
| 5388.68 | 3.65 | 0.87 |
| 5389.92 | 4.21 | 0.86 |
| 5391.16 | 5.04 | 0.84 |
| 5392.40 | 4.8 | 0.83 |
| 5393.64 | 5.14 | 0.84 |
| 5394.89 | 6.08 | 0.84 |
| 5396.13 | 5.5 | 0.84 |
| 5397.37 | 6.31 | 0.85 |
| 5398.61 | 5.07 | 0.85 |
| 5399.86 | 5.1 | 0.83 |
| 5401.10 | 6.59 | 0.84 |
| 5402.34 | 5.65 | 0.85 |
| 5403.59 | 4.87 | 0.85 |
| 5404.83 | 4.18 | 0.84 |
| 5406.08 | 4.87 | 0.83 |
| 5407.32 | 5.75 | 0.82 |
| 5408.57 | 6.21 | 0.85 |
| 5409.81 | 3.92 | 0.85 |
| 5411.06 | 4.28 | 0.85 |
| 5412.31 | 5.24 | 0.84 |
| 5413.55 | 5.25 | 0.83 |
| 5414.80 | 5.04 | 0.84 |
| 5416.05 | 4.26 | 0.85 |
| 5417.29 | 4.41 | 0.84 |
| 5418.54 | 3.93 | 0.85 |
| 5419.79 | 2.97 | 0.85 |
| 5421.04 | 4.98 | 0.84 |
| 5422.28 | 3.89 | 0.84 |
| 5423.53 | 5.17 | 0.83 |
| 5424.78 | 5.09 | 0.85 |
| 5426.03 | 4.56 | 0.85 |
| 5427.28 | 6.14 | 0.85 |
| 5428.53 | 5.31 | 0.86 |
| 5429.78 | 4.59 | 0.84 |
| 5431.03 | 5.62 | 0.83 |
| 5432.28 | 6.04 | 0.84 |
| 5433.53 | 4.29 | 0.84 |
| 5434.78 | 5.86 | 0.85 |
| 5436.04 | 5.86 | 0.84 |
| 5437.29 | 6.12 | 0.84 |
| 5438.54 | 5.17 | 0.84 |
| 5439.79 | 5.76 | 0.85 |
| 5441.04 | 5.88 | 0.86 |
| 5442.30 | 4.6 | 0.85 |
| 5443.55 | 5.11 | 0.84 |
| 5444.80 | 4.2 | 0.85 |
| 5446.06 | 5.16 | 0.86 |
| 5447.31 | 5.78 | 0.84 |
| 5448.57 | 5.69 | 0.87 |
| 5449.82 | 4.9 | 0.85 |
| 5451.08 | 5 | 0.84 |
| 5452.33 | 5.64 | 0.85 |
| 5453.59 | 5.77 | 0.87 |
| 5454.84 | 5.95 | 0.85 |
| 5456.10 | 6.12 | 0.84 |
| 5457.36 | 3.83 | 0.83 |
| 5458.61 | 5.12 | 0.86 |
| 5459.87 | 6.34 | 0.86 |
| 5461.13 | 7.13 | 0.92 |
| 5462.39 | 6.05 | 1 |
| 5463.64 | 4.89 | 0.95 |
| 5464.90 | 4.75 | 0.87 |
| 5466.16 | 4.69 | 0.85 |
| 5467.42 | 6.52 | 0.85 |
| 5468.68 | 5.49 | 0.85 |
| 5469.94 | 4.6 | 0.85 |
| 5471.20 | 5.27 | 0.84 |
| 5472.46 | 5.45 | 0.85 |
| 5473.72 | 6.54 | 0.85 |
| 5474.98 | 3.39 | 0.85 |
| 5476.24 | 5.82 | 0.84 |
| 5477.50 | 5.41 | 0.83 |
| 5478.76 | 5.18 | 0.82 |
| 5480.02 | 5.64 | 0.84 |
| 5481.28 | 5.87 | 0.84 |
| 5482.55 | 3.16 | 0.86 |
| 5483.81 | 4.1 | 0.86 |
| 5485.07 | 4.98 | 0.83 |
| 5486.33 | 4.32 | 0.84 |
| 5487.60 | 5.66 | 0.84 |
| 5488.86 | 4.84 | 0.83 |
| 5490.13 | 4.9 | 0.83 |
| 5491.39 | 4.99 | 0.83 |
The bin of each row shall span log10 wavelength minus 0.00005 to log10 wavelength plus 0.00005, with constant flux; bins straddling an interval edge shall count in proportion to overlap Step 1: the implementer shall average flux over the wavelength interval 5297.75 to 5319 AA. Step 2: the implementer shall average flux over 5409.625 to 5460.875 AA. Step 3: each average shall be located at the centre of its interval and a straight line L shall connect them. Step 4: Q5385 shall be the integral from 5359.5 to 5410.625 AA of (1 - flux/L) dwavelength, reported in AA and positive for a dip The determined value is 1.2 AA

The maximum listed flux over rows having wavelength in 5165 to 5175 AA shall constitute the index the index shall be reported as 5.95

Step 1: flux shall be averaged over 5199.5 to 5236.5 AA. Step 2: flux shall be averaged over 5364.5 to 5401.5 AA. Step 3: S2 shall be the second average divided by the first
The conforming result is 0.98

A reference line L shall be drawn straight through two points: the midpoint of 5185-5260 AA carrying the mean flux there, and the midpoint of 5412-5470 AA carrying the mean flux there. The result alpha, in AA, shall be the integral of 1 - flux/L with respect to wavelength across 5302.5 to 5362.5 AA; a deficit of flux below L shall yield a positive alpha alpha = 1.5 AA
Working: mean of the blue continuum 5.33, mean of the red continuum 5.21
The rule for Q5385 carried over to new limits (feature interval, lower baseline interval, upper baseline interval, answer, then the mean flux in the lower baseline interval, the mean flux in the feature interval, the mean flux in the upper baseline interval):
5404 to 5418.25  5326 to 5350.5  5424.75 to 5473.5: 1.18 AA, 5.01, 4.83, 5.41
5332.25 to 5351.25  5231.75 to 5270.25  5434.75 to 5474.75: 1.48 AA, 5.38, 4.99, 5.45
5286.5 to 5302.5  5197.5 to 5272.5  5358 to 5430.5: -1.07 AA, 5.3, 5.54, 5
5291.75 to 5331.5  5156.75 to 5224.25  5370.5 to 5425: -2.54 AA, 5.27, 5.41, 4.96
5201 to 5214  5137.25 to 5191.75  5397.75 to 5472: 0.15 AA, 5.15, 5.1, 5.2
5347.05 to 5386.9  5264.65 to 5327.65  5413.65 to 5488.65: 1.89 AA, 5.44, 5.06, 5.17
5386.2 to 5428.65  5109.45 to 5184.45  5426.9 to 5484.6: 3.19 AA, 5.38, 4.94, 5.34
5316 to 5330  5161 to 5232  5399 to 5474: -0.18 AA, 5.25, 5.3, 5.22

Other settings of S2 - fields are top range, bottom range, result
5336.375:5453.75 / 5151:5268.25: 0.96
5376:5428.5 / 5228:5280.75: 0.92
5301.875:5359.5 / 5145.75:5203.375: 1.00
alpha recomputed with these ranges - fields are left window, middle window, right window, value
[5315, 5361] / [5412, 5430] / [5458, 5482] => 2.1 AA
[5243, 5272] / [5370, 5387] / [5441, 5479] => 0.8 AA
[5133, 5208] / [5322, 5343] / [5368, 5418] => -0.4 AA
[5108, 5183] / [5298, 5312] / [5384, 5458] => -0.4 AA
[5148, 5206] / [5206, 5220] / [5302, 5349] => -0.3 AA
